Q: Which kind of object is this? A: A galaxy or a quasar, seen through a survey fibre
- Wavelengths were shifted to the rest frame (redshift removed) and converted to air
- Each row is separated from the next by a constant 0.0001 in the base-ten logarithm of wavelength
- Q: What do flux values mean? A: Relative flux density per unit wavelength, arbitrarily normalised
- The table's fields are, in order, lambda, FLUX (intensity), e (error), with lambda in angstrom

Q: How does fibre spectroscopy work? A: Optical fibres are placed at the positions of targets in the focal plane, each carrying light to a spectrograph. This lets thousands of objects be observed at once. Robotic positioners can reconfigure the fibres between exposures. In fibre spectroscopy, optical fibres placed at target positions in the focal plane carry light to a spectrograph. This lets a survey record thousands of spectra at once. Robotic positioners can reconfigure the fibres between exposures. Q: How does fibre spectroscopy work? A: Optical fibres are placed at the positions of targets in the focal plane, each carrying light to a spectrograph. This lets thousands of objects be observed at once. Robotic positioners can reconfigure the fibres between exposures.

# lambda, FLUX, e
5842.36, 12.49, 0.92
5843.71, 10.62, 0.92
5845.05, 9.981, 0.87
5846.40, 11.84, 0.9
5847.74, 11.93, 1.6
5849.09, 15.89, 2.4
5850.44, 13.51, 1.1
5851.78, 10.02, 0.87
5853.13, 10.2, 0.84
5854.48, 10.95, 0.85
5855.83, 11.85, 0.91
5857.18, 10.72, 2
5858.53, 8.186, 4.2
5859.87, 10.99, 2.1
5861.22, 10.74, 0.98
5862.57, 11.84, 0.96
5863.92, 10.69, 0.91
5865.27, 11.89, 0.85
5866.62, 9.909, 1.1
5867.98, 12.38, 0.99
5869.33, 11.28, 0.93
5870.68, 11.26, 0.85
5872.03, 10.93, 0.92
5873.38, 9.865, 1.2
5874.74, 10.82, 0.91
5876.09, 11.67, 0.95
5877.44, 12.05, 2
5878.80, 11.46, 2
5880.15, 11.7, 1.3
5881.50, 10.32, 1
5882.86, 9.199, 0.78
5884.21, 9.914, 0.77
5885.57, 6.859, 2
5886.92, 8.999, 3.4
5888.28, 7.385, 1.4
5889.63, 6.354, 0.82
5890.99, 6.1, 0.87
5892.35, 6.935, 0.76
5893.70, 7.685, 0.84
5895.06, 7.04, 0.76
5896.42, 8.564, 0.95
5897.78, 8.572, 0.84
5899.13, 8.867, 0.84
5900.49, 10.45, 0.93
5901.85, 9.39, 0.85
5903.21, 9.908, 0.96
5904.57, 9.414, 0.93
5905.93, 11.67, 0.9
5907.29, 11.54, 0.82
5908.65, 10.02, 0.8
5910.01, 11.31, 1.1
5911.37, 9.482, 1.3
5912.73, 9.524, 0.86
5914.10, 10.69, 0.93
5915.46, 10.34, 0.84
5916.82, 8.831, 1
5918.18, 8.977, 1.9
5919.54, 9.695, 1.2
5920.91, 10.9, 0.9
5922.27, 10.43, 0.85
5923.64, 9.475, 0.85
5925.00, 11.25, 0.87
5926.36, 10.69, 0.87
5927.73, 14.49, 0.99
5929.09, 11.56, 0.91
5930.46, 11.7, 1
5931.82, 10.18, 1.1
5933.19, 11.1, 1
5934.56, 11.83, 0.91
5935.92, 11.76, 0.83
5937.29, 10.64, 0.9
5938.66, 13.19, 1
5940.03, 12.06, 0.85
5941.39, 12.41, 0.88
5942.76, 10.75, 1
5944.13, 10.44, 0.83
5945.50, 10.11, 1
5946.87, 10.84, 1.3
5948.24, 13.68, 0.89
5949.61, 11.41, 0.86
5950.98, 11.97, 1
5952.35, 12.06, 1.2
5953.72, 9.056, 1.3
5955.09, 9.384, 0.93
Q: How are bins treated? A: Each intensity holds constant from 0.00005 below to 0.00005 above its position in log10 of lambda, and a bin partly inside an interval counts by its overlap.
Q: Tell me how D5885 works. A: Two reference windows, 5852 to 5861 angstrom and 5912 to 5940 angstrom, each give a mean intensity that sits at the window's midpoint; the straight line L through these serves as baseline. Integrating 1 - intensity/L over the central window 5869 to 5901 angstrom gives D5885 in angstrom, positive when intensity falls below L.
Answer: 4.0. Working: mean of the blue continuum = 10.5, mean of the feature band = 9.32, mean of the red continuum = 10.9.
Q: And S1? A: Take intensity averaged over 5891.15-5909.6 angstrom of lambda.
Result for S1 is 9.18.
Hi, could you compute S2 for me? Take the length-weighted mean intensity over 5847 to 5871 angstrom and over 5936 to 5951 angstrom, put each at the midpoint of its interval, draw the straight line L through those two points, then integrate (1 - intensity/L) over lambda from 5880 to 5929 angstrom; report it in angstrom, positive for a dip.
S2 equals 8.3 angstrom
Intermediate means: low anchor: 11.3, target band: 9.53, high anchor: 11.6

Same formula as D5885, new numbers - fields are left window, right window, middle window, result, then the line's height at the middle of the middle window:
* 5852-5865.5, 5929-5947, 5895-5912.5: 2.02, 11.1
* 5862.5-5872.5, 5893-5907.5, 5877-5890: 1.11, 10.3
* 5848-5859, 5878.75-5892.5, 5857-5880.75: -2.32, 10.1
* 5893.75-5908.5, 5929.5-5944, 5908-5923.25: 0.43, 10.3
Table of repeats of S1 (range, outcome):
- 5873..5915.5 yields 9.49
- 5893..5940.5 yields 10.4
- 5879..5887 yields 9.66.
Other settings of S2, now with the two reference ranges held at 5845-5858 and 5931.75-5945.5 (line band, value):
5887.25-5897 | 3.7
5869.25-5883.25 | 0.8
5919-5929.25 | 0.4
